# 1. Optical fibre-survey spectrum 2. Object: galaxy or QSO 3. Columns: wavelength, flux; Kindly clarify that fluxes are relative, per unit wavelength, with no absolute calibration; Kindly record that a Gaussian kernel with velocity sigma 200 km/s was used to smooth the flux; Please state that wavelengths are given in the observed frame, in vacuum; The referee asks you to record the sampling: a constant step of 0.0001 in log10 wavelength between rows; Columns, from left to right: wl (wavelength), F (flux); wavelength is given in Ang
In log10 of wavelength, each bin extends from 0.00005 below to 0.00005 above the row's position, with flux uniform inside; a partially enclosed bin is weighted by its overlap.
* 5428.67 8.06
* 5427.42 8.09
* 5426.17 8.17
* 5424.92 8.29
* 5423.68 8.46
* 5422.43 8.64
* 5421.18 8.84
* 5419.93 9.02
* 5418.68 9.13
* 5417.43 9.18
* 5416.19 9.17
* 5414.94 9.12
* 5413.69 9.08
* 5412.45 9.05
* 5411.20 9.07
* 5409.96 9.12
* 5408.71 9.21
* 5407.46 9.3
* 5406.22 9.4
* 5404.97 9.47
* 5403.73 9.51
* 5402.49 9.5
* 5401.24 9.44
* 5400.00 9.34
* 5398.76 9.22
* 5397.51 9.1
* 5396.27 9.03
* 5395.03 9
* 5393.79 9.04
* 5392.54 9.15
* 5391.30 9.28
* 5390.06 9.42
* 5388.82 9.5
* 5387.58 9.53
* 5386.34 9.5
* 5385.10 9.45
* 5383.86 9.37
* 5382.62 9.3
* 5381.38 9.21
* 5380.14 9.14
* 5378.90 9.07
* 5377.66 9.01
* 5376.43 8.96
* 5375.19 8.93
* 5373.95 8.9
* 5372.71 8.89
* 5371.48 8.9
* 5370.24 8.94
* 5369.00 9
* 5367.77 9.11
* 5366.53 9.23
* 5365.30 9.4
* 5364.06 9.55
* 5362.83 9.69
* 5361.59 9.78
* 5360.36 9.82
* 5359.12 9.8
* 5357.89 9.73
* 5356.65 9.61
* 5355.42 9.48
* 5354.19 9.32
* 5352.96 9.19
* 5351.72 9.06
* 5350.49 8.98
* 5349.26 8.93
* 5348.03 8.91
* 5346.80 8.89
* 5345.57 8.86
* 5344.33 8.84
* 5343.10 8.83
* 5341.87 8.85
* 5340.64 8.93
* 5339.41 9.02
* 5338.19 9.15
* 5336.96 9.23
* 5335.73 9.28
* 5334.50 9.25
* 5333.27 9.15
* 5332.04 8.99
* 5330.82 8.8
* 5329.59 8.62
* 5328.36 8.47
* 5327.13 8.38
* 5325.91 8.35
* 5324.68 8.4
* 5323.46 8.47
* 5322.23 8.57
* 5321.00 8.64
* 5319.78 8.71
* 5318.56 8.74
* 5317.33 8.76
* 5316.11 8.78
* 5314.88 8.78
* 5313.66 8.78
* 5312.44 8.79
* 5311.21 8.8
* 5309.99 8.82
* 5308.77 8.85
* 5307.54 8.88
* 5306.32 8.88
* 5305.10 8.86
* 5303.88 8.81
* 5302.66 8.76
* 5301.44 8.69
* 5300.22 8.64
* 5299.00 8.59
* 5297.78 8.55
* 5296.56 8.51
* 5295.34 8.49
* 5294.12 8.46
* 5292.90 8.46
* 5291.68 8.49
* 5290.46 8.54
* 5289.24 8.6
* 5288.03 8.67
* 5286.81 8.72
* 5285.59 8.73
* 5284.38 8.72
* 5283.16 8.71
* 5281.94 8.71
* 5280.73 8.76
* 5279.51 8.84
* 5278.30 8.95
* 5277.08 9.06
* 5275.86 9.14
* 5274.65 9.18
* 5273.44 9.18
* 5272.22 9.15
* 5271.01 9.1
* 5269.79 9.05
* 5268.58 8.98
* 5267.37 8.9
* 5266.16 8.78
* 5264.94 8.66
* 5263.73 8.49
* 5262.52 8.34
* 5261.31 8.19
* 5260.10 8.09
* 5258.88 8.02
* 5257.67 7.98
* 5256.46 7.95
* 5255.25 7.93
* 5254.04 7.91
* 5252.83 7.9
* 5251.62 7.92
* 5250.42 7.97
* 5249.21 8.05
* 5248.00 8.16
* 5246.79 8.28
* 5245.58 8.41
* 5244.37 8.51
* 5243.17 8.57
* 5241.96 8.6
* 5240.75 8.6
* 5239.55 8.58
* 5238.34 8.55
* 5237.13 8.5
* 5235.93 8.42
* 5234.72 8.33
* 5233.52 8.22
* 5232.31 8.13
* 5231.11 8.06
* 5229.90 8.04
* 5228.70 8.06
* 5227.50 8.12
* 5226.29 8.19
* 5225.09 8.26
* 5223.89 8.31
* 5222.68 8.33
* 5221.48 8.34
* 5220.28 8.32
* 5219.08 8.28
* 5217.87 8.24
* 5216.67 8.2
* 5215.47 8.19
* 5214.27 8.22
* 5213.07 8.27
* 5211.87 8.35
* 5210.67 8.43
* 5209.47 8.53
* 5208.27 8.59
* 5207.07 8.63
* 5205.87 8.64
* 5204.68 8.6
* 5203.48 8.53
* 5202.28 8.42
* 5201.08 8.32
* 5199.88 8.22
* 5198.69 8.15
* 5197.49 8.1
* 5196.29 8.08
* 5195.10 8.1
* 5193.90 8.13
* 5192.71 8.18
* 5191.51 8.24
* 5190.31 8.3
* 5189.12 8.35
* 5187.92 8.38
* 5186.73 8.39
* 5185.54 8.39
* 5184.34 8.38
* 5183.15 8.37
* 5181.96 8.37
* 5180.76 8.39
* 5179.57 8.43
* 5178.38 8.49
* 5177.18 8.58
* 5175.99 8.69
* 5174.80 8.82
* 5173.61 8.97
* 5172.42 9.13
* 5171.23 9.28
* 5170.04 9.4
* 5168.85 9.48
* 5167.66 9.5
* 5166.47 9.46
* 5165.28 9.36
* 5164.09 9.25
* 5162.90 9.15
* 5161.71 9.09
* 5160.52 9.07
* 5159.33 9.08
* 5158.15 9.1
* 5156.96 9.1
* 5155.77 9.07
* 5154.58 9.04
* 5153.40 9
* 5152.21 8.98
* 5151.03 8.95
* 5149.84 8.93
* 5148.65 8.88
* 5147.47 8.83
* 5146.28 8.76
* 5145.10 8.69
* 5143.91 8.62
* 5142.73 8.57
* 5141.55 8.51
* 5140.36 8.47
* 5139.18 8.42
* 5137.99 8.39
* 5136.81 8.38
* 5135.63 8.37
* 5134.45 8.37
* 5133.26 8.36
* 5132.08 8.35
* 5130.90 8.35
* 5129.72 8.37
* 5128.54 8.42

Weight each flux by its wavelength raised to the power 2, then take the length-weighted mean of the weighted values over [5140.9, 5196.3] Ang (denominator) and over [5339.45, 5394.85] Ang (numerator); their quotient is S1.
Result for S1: 1.13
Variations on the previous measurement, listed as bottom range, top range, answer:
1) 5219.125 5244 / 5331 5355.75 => 1.13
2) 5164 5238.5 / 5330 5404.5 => 1.16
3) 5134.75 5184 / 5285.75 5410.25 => 1.09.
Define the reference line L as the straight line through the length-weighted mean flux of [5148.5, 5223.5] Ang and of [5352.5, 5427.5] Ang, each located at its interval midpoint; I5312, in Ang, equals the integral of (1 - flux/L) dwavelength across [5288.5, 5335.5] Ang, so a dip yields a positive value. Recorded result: 1.5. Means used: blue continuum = 8.63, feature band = 8.69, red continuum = 9.19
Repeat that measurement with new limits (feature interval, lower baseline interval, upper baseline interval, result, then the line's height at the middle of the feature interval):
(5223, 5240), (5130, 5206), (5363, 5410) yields 1.1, 8.83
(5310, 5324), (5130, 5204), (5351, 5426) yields 0.5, 9.03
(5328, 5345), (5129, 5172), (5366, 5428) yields 0.1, 9.04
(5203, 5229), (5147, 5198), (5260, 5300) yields 1.2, 8.76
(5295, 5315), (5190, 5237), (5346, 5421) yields 0.1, 8.8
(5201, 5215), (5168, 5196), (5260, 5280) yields 0.3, 8.66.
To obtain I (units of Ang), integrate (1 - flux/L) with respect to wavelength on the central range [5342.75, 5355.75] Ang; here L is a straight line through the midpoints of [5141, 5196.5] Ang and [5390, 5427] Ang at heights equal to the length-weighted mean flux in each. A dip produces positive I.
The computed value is 0.0 Ang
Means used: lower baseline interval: 8.78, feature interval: 9.02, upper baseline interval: 9.08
